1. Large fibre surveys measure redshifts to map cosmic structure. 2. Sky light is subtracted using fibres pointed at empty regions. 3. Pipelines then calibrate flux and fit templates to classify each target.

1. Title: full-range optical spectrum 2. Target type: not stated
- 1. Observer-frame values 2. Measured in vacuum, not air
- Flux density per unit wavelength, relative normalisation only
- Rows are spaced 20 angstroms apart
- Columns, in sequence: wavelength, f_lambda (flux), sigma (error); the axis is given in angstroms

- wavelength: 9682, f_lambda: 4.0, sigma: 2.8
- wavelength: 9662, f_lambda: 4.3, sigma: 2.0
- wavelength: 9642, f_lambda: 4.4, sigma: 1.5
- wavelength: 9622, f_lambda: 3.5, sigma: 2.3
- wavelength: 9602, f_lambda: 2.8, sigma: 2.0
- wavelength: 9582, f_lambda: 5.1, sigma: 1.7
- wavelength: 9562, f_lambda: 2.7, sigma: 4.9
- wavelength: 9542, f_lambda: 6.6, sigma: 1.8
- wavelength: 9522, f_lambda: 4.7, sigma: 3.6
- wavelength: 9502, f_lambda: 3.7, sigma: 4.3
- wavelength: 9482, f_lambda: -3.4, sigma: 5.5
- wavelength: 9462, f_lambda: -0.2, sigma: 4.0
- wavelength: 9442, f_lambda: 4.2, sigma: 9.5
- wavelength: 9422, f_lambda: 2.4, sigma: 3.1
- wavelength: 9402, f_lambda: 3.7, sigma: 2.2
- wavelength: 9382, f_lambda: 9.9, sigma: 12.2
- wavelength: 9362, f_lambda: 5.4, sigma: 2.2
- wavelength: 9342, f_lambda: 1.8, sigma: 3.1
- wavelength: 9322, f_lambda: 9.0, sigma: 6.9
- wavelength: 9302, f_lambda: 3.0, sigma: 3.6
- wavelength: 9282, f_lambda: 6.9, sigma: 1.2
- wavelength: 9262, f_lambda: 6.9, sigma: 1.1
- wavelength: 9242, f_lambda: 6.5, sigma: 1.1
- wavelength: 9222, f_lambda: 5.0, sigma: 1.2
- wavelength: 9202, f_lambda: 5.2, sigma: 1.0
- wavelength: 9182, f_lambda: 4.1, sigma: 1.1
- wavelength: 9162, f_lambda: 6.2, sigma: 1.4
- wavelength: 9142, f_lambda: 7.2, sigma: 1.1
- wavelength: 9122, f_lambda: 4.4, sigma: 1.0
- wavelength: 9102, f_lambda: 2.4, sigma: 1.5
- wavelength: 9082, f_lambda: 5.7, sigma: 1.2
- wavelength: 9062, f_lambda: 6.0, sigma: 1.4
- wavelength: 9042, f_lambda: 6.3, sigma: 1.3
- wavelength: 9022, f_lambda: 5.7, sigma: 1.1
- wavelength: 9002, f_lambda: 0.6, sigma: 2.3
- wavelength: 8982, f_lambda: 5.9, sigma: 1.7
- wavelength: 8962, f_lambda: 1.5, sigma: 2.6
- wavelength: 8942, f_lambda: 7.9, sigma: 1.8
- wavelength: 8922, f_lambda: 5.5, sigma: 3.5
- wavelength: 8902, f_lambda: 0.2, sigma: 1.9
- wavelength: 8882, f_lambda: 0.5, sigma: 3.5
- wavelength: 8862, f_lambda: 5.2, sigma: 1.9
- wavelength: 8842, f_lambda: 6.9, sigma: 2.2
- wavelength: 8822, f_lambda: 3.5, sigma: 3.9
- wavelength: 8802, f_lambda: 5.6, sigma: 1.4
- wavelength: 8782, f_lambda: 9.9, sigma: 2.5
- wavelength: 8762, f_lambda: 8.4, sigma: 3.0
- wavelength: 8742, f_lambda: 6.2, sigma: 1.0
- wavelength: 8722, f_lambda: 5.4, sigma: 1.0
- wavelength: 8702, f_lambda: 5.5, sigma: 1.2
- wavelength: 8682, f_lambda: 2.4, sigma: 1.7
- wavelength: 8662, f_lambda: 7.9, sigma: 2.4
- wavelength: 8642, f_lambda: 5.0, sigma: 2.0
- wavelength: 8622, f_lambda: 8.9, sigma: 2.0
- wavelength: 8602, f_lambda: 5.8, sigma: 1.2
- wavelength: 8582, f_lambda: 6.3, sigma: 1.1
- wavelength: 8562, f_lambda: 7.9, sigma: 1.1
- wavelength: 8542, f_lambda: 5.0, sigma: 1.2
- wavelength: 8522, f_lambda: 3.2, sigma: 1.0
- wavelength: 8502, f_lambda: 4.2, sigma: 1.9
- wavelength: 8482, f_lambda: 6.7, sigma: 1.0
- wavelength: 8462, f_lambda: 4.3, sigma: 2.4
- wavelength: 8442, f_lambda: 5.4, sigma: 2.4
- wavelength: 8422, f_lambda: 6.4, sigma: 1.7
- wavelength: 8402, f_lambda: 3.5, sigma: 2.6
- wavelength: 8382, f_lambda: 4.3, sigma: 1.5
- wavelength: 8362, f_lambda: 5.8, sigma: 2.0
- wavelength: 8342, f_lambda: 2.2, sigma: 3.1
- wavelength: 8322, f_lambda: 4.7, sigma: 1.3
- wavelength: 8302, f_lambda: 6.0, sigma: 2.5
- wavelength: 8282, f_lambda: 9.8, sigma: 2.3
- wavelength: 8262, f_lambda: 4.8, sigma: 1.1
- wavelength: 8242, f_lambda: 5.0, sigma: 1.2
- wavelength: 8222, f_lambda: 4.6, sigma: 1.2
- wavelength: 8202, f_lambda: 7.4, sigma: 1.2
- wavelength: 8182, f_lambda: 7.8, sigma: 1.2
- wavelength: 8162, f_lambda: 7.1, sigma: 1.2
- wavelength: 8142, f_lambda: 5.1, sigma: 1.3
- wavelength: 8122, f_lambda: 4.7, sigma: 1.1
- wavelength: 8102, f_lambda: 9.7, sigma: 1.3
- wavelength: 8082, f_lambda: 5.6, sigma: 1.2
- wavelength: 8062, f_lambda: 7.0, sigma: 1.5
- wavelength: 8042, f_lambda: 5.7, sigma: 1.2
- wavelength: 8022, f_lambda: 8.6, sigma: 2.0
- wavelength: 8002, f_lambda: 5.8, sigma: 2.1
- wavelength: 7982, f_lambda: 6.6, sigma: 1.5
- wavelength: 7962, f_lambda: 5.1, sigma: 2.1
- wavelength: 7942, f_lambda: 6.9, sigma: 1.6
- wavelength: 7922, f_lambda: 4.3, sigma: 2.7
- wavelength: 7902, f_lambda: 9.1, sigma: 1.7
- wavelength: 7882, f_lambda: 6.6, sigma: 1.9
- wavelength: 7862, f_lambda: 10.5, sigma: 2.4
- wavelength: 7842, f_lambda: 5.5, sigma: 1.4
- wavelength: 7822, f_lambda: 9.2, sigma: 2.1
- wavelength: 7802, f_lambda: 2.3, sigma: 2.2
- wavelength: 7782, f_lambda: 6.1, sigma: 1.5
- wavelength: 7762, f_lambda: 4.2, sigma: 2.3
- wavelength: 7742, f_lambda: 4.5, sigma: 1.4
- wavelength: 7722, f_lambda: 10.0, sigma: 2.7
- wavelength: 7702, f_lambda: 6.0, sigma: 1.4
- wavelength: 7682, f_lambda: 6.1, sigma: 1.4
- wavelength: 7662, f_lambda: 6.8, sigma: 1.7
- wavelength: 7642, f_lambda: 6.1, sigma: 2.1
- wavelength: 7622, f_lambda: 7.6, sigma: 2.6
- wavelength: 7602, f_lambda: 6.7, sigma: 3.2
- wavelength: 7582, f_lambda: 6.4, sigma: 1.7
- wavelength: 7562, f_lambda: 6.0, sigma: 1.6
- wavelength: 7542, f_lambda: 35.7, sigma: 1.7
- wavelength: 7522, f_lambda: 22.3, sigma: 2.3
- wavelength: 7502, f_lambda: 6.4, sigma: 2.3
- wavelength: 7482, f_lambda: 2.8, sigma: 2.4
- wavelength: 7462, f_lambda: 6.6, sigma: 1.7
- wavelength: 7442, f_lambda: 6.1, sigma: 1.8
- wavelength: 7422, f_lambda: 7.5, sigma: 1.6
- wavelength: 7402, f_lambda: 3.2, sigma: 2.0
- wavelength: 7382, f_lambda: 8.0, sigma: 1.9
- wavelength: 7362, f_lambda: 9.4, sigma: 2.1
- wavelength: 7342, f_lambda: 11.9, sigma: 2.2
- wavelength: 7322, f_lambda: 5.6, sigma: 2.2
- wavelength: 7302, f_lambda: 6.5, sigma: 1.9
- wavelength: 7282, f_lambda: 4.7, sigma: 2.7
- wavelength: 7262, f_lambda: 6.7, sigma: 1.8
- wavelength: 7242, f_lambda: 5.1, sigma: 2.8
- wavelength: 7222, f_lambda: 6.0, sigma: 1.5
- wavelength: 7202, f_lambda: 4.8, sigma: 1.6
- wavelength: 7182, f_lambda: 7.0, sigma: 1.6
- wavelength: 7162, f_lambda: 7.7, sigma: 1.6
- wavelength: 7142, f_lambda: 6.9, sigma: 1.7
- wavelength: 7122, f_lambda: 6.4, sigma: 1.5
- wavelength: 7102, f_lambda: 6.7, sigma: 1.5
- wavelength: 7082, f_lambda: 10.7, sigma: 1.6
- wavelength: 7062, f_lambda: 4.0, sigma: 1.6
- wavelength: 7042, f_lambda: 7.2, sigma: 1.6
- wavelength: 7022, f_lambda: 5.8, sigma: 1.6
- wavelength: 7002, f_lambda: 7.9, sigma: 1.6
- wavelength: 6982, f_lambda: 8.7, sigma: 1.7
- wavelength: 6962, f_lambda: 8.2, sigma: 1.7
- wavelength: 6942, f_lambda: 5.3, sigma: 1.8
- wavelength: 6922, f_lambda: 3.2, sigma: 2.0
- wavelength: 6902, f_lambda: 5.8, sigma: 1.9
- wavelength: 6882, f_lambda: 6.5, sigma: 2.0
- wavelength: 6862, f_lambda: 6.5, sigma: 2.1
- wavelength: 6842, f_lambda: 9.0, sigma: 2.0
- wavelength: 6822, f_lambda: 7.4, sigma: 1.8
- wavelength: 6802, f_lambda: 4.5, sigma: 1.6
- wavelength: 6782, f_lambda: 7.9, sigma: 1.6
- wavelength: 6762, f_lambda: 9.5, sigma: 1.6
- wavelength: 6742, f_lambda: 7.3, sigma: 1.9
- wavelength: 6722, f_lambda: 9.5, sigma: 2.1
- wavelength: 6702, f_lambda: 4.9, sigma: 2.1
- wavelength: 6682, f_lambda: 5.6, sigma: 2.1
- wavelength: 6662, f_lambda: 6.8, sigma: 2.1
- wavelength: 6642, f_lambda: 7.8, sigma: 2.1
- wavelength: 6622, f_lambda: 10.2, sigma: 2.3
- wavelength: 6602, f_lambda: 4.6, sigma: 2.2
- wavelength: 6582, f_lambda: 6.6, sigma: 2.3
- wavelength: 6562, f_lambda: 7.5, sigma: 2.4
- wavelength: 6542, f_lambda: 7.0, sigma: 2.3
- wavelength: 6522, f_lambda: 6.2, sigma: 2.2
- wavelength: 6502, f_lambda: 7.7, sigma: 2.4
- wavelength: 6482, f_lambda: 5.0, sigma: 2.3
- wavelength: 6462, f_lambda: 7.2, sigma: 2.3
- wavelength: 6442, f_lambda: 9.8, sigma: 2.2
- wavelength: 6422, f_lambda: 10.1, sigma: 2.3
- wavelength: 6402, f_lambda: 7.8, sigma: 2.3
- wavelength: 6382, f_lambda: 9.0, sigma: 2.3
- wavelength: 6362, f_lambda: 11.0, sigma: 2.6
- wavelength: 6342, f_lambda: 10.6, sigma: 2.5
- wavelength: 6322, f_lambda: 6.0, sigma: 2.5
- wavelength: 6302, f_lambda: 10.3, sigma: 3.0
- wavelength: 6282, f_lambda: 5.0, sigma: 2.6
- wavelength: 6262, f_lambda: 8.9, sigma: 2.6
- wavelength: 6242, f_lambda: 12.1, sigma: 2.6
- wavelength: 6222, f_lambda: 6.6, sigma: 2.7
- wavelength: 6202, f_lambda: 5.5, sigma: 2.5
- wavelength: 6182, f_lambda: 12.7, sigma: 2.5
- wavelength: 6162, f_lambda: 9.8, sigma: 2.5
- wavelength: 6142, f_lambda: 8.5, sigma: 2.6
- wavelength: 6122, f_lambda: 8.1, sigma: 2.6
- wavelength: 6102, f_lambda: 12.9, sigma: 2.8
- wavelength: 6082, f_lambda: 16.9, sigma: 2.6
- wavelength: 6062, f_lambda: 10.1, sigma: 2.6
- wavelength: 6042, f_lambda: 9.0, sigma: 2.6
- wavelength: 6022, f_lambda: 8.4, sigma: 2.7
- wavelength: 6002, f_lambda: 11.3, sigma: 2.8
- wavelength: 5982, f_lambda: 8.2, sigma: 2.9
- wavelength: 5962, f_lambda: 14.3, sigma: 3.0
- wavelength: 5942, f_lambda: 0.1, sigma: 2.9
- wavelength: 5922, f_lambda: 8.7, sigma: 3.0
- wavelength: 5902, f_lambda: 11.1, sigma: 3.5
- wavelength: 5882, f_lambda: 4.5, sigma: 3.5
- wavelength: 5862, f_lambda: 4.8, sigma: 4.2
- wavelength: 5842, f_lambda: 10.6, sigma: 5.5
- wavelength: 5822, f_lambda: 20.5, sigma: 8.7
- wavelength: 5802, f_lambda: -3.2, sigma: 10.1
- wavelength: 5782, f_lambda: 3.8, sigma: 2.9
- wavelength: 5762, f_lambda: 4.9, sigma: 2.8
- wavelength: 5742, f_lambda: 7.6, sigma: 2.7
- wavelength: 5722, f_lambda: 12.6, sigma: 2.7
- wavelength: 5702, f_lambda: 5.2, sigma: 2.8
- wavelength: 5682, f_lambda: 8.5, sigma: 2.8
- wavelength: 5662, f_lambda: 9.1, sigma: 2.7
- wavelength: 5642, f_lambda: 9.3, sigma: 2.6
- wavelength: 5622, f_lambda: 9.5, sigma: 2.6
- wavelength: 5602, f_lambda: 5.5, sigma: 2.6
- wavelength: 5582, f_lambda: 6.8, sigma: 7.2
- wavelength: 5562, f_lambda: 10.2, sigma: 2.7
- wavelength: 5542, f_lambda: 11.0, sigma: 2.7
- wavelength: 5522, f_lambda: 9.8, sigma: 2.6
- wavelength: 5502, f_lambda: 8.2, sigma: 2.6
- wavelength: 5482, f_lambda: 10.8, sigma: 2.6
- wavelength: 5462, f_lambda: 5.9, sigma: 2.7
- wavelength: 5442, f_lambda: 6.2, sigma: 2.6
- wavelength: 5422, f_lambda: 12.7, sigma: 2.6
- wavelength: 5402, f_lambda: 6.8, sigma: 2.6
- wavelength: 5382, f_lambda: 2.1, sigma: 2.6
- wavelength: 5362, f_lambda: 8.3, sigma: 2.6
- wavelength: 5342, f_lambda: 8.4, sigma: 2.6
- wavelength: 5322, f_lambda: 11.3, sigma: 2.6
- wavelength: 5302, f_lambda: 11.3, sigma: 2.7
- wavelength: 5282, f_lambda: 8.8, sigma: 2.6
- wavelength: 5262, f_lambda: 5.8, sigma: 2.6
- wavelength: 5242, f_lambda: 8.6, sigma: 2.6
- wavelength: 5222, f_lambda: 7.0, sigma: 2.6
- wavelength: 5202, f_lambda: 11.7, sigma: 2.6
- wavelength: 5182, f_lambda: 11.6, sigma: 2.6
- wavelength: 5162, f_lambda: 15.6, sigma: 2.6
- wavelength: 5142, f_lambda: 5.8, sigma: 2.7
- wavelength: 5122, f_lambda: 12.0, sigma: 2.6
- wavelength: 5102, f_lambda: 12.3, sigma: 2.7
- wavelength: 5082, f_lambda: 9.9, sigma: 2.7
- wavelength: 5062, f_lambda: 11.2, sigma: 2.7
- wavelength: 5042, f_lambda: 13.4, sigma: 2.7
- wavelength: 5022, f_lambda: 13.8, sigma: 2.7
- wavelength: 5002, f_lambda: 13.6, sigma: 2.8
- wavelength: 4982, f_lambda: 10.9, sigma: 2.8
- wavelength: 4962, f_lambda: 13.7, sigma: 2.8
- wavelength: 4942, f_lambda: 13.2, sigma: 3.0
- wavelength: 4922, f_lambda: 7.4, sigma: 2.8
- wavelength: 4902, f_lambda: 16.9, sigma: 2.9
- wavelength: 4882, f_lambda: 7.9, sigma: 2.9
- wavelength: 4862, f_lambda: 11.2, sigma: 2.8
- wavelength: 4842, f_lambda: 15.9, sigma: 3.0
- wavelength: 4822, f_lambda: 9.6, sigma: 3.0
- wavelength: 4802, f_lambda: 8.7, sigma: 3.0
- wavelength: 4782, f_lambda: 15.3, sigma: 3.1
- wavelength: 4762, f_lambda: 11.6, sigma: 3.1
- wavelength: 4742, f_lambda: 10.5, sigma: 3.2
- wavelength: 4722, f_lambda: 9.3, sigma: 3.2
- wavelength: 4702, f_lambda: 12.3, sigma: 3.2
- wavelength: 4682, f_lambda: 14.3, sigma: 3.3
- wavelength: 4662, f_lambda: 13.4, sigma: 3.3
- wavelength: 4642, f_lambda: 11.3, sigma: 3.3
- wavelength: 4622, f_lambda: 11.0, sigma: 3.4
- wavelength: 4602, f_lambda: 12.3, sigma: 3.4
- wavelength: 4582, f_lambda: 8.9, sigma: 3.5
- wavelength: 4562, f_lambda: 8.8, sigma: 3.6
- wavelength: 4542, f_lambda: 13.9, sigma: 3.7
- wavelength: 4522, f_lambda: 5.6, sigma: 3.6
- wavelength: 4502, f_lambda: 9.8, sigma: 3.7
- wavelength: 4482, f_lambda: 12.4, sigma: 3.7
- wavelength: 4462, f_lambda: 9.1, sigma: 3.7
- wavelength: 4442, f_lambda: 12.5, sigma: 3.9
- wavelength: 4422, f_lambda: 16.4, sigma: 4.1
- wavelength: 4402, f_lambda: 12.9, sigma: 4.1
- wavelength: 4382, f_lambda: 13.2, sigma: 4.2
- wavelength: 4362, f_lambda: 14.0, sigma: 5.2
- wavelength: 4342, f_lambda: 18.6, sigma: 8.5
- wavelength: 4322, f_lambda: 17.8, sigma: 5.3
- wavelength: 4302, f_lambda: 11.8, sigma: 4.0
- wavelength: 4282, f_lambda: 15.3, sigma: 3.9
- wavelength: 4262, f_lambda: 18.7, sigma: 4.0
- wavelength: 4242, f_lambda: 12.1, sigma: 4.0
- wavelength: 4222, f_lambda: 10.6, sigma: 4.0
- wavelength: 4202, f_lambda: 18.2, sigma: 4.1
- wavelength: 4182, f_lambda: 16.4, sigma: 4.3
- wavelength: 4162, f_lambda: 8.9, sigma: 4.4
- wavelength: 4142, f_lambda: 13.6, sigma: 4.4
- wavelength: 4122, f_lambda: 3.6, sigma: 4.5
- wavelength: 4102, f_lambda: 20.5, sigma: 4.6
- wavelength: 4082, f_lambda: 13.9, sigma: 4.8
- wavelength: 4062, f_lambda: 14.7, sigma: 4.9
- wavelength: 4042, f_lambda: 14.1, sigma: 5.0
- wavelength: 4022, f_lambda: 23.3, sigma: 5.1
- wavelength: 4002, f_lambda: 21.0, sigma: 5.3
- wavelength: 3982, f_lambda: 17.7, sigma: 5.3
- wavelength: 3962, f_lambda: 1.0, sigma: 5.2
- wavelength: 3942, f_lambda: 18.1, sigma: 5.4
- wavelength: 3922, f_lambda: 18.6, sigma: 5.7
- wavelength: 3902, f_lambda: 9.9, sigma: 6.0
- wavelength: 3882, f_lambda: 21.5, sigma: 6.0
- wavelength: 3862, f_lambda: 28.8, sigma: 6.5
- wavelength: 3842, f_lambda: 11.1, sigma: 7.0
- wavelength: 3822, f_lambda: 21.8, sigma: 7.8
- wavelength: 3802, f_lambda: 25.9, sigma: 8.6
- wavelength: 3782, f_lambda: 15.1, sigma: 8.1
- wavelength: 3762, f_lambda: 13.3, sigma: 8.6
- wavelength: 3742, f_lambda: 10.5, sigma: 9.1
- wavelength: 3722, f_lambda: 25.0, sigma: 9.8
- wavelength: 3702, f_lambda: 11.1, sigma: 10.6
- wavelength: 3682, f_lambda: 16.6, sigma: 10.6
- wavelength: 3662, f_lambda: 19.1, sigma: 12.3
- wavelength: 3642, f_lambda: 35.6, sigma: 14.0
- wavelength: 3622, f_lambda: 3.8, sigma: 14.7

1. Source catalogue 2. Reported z 1.02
